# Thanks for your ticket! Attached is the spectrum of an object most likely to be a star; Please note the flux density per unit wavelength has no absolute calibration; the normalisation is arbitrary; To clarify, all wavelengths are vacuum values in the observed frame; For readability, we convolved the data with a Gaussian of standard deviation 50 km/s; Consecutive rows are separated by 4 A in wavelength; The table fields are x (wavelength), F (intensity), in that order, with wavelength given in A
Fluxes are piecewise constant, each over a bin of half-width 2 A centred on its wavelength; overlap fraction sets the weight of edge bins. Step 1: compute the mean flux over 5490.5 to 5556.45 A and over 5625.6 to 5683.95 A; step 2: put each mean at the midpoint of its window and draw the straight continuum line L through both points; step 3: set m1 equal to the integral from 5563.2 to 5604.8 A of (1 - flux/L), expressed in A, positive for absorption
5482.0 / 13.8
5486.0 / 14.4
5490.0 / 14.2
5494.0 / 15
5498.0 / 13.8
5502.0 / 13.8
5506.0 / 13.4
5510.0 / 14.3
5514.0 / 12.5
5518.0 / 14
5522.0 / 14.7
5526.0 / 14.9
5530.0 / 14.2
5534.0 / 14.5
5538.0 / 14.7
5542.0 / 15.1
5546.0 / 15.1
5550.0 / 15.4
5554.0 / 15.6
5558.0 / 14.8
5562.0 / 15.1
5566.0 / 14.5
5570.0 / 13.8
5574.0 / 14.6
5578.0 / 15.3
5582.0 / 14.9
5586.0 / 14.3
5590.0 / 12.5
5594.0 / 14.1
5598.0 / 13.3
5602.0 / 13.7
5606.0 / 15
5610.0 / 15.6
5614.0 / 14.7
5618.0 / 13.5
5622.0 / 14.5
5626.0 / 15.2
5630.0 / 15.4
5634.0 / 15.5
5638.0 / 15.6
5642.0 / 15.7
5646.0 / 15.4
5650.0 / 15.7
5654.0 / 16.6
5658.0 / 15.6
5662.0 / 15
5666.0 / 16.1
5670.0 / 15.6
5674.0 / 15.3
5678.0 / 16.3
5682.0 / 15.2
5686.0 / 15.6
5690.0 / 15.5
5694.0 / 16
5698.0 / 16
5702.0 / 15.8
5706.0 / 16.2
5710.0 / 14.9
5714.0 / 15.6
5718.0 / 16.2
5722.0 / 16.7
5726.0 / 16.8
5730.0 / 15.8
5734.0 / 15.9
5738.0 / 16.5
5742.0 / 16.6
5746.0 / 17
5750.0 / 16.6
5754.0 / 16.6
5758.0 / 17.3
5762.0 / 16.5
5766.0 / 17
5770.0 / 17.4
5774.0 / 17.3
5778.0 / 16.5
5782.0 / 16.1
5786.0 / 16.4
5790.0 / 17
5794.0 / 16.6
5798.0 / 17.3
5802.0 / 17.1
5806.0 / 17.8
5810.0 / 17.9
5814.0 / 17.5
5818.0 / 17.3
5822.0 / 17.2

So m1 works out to 2.34 A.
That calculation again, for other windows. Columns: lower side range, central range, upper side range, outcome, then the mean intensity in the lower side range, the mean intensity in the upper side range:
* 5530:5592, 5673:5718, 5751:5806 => 0.9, 14.7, 16.9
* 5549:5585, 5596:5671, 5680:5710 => 0.8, 14.9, 15.7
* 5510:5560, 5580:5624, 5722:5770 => 3.1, 14.6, 16.6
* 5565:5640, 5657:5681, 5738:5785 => -0.2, 14.5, 16.8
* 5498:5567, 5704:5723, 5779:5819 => 0.4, 14.5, 17.1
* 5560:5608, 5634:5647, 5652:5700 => -0.3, 14.3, 15.7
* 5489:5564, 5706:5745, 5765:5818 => 0.7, 14.5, 17.1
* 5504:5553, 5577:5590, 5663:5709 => 0.4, 14.4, 15.7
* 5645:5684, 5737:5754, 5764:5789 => -0.2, 15.7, 16.8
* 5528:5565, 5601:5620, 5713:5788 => 1.1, 14.9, 16.6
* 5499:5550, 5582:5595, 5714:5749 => 1.0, 14.3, 16.4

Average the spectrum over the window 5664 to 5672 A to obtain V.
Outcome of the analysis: 15.9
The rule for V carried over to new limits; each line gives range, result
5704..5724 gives 15.9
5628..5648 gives 15.5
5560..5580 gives 14.7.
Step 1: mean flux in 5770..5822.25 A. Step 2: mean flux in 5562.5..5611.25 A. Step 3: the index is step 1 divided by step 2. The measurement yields 1.19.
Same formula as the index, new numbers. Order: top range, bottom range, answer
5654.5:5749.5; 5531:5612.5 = 1.09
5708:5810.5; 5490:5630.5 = 1.15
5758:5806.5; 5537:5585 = 1.13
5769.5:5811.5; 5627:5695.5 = 1.09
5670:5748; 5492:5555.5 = 1.11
